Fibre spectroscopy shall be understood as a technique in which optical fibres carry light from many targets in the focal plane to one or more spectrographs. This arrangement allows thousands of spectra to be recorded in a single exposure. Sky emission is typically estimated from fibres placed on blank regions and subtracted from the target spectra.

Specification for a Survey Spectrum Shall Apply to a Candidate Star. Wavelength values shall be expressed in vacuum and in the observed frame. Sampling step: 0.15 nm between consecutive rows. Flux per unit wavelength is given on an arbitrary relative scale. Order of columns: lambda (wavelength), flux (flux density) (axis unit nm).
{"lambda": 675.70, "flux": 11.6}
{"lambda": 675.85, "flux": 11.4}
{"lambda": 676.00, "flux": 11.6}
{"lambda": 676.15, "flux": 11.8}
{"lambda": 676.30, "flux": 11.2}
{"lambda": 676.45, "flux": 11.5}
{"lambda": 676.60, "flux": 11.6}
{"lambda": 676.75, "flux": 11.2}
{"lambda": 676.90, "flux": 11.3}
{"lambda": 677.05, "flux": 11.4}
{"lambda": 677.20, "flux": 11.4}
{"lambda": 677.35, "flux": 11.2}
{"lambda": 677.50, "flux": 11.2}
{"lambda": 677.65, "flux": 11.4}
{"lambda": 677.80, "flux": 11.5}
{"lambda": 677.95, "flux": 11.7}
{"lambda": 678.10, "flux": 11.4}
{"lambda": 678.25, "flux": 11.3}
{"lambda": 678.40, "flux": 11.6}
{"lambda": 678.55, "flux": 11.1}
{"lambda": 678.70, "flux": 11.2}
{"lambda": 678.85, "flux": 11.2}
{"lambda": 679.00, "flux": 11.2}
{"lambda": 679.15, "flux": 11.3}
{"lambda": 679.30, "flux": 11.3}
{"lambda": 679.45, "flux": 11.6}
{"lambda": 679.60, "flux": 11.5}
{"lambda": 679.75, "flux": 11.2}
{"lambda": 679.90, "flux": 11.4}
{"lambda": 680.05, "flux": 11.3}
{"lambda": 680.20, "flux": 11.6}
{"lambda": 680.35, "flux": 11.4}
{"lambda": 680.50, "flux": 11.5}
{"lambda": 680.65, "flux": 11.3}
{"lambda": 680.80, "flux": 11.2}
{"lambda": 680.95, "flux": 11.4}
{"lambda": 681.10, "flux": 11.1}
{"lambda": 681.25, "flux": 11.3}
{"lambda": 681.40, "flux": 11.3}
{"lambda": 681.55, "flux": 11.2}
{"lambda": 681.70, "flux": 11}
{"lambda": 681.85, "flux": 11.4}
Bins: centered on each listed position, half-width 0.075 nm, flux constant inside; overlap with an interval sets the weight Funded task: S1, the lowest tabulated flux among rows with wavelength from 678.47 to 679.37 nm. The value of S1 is 11.1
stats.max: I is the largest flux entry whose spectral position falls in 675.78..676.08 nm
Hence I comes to 11.6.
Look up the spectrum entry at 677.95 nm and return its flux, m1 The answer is 11.7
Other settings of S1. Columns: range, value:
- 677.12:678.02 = 11.2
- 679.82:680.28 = 11.3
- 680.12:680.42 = 11.4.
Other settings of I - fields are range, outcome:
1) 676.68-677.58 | 11.4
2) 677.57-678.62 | 11.7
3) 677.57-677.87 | 11.5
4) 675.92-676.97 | 11.8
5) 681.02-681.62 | 11.3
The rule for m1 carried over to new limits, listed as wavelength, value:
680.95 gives 11.4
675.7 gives 11.6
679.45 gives 11.6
